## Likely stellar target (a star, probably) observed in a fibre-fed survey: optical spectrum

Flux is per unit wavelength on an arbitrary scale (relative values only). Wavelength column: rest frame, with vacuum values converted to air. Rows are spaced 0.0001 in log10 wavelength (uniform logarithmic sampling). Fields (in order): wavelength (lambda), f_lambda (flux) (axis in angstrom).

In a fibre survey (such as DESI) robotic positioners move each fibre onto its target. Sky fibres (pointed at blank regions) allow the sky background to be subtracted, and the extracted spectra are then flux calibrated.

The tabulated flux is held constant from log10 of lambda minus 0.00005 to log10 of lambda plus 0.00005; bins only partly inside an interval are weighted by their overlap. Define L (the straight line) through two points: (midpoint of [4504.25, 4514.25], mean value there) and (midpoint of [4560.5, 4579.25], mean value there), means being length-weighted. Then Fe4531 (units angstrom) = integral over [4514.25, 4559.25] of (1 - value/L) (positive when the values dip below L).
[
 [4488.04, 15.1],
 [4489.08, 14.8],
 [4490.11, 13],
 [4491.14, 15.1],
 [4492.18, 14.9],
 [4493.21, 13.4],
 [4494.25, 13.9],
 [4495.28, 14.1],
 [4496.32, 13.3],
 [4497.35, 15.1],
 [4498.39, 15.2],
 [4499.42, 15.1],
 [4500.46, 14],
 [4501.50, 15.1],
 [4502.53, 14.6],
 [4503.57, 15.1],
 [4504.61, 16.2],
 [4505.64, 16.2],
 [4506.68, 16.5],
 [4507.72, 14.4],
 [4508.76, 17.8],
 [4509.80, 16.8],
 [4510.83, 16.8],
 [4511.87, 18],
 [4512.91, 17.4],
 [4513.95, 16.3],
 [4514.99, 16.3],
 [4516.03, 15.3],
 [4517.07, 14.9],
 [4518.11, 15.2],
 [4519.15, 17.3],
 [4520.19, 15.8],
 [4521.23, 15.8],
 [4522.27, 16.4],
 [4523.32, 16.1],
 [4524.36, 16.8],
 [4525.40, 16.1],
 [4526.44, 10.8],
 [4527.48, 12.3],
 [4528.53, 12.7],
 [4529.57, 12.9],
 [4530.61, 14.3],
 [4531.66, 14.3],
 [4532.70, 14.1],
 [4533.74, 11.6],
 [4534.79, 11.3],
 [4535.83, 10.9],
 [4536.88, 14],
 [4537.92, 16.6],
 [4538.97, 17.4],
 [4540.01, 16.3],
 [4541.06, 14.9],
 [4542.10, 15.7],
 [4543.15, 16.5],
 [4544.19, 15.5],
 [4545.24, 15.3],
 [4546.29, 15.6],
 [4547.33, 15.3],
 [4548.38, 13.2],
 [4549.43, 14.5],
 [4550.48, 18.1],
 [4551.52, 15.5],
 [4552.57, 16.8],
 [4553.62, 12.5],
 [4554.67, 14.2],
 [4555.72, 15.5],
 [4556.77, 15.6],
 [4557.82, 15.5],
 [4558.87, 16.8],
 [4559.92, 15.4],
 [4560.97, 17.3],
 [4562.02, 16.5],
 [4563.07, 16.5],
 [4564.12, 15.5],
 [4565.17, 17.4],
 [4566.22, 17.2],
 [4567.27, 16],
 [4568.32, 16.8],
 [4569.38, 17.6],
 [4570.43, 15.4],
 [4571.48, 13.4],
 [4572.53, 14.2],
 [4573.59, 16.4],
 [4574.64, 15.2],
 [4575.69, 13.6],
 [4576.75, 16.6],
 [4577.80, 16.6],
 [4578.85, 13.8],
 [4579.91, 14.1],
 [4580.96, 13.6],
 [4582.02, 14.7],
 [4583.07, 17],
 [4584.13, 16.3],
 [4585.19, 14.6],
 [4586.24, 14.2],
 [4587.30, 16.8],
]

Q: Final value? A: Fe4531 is 3.8 angstrom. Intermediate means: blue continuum 16.7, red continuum 15.9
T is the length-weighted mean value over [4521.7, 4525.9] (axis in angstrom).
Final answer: 16.3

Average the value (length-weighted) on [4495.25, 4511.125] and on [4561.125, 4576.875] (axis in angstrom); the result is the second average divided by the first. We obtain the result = 1.0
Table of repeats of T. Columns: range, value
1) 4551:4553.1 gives 16.2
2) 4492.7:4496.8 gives 13.7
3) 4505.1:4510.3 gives 16.3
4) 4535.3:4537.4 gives 12.5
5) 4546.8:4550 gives 14.4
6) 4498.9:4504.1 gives 14.8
